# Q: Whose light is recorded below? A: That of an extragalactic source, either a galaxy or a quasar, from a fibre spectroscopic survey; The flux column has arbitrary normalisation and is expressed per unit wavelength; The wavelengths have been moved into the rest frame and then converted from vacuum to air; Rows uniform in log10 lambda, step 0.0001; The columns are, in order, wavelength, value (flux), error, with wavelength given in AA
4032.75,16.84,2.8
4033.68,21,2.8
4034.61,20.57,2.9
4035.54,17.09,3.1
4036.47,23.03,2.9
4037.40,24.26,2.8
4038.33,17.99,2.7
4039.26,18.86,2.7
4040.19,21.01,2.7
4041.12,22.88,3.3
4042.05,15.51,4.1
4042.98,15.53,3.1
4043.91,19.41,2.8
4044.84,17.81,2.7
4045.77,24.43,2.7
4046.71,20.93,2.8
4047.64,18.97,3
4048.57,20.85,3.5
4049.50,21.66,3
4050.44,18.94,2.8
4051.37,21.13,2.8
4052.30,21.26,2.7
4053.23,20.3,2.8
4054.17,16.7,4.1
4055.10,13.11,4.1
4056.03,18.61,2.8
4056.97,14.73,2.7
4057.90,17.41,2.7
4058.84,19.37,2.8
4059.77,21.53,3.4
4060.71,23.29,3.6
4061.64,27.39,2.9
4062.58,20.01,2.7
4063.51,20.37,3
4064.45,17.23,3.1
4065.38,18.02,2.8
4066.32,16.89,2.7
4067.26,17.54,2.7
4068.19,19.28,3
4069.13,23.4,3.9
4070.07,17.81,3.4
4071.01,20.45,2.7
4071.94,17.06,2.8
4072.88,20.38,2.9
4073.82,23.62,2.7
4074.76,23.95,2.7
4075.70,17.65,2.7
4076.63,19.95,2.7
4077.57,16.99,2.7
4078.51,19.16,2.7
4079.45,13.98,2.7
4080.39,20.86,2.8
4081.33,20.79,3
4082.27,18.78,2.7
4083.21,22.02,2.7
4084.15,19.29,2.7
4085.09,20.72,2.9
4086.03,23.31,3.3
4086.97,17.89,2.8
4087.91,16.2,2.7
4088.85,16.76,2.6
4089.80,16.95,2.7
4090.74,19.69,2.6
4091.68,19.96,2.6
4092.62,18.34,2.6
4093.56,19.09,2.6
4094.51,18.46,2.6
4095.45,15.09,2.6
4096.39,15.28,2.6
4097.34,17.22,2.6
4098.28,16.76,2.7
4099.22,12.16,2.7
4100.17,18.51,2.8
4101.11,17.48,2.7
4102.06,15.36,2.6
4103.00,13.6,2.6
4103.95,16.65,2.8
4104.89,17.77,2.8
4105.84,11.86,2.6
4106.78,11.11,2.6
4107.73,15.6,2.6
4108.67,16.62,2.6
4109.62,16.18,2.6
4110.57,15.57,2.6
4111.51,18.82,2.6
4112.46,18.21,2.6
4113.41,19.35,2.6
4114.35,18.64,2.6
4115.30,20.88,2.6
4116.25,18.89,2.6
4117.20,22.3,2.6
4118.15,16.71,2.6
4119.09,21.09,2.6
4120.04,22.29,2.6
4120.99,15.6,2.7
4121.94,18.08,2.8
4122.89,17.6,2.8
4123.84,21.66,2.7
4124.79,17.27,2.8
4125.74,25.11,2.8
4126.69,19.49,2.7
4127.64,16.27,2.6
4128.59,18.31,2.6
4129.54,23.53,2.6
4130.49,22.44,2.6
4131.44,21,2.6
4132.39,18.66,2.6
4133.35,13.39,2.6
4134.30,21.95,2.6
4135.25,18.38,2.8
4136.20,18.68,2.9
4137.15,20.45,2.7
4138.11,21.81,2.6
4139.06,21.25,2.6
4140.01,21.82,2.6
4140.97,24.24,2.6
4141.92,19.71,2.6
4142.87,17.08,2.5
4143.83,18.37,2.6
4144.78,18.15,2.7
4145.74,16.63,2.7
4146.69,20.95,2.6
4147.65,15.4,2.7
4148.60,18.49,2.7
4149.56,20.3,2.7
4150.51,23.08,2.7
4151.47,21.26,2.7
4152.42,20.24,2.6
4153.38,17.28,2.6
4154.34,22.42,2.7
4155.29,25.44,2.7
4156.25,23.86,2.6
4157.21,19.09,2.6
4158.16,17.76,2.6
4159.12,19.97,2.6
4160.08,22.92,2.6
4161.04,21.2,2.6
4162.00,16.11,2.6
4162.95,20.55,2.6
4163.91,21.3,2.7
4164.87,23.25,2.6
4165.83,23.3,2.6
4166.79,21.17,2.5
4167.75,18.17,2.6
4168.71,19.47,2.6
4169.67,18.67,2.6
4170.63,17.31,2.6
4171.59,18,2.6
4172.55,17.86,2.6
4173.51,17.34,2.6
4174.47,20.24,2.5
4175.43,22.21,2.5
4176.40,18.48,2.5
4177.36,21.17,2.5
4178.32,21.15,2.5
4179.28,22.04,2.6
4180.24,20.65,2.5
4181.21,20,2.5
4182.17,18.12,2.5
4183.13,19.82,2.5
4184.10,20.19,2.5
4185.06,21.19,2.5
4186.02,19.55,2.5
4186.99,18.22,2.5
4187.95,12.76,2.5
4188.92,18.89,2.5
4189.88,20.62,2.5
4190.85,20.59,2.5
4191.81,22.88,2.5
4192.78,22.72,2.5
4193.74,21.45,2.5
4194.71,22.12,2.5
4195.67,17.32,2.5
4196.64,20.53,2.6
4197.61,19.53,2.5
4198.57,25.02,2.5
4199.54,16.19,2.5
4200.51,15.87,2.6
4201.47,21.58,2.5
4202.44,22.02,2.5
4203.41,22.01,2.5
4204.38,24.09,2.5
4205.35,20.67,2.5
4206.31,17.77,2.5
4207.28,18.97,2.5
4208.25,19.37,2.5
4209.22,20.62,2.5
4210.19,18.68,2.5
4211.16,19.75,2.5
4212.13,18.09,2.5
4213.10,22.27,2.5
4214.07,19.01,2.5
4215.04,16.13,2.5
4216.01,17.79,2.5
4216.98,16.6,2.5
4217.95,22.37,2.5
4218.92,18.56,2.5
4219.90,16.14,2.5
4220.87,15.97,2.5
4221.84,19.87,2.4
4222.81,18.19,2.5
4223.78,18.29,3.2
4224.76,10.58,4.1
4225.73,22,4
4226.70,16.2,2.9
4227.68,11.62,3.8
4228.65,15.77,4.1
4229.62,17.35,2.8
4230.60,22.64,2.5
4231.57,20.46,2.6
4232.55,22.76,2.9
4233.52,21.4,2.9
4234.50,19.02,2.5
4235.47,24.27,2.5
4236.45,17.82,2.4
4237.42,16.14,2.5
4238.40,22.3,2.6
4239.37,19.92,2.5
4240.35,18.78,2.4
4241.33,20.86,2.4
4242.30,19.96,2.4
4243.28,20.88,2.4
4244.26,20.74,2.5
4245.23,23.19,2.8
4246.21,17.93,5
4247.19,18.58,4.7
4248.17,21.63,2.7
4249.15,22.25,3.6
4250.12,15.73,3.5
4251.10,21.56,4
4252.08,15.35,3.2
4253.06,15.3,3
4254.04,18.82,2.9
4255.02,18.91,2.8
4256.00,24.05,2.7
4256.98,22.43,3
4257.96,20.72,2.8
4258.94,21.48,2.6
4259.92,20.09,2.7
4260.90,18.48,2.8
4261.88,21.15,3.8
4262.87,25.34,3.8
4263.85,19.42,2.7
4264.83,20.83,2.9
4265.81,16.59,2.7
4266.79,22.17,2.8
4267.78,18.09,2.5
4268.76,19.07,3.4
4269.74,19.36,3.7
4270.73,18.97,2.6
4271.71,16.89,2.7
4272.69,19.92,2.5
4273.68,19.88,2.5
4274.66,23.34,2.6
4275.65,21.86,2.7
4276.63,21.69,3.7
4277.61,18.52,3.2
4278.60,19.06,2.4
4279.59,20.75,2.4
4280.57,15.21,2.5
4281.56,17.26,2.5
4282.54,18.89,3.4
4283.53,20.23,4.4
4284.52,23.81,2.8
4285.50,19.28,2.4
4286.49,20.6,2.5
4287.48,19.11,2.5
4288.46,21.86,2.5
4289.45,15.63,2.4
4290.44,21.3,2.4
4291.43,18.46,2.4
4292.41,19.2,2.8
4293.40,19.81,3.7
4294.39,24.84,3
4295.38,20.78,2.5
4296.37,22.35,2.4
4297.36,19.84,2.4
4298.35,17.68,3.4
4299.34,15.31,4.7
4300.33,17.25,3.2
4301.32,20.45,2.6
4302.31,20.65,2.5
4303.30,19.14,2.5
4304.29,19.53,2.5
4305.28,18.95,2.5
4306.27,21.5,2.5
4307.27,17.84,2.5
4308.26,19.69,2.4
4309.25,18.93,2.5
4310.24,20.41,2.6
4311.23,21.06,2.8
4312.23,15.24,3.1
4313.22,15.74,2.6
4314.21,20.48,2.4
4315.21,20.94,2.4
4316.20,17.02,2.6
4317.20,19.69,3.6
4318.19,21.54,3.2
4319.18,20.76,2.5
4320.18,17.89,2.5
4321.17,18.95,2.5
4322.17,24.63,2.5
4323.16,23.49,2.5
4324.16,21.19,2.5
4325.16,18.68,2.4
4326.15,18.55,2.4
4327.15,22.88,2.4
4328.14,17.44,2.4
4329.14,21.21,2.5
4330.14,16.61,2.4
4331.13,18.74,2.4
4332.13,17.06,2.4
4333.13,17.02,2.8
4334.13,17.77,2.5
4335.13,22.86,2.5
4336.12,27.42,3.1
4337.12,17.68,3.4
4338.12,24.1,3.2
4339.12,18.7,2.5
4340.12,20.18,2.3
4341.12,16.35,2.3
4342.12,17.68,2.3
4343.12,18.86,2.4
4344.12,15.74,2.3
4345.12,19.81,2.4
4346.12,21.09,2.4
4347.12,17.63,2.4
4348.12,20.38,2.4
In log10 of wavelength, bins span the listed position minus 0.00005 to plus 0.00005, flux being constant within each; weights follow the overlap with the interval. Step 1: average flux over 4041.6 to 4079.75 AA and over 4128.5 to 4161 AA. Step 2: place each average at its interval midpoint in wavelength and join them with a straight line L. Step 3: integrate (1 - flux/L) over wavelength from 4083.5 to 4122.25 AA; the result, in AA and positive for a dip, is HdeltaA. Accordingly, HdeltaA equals 4.26 AA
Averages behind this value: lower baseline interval 19.4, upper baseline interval 20.2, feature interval 17.6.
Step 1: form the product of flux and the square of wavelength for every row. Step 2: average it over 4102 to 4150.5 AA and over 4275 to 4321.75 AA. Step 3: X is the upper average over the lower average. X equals 1.13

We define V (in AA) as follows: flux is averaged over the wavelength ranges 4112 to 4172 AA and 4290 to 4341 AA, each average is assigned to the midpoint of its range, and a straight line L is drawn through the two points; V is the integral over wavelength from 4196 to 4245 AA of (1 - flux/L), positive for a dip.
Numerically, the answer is 1.4 AA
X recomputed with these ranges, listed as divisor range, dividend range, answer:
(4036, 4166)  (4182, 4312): 1.09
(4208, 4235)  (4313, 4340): 1.14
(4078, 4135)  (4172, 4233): 1.11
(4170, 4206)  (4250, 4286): 1.03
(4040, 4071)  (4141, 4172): 1.08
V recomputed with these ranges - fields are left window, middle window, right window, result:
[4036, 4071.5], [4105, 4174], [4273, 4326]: 1.3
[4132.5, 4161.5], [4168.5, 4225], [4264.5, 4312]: 1.3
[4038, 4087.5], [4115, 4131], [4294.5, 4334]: -0.3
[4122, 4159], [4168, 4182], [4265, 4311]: 0.2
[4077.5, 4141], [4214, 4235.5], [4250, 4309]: 1.2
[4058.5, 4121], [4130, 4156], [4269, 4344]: -1.7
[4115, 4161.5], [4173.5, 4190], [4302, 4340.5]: 0.2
